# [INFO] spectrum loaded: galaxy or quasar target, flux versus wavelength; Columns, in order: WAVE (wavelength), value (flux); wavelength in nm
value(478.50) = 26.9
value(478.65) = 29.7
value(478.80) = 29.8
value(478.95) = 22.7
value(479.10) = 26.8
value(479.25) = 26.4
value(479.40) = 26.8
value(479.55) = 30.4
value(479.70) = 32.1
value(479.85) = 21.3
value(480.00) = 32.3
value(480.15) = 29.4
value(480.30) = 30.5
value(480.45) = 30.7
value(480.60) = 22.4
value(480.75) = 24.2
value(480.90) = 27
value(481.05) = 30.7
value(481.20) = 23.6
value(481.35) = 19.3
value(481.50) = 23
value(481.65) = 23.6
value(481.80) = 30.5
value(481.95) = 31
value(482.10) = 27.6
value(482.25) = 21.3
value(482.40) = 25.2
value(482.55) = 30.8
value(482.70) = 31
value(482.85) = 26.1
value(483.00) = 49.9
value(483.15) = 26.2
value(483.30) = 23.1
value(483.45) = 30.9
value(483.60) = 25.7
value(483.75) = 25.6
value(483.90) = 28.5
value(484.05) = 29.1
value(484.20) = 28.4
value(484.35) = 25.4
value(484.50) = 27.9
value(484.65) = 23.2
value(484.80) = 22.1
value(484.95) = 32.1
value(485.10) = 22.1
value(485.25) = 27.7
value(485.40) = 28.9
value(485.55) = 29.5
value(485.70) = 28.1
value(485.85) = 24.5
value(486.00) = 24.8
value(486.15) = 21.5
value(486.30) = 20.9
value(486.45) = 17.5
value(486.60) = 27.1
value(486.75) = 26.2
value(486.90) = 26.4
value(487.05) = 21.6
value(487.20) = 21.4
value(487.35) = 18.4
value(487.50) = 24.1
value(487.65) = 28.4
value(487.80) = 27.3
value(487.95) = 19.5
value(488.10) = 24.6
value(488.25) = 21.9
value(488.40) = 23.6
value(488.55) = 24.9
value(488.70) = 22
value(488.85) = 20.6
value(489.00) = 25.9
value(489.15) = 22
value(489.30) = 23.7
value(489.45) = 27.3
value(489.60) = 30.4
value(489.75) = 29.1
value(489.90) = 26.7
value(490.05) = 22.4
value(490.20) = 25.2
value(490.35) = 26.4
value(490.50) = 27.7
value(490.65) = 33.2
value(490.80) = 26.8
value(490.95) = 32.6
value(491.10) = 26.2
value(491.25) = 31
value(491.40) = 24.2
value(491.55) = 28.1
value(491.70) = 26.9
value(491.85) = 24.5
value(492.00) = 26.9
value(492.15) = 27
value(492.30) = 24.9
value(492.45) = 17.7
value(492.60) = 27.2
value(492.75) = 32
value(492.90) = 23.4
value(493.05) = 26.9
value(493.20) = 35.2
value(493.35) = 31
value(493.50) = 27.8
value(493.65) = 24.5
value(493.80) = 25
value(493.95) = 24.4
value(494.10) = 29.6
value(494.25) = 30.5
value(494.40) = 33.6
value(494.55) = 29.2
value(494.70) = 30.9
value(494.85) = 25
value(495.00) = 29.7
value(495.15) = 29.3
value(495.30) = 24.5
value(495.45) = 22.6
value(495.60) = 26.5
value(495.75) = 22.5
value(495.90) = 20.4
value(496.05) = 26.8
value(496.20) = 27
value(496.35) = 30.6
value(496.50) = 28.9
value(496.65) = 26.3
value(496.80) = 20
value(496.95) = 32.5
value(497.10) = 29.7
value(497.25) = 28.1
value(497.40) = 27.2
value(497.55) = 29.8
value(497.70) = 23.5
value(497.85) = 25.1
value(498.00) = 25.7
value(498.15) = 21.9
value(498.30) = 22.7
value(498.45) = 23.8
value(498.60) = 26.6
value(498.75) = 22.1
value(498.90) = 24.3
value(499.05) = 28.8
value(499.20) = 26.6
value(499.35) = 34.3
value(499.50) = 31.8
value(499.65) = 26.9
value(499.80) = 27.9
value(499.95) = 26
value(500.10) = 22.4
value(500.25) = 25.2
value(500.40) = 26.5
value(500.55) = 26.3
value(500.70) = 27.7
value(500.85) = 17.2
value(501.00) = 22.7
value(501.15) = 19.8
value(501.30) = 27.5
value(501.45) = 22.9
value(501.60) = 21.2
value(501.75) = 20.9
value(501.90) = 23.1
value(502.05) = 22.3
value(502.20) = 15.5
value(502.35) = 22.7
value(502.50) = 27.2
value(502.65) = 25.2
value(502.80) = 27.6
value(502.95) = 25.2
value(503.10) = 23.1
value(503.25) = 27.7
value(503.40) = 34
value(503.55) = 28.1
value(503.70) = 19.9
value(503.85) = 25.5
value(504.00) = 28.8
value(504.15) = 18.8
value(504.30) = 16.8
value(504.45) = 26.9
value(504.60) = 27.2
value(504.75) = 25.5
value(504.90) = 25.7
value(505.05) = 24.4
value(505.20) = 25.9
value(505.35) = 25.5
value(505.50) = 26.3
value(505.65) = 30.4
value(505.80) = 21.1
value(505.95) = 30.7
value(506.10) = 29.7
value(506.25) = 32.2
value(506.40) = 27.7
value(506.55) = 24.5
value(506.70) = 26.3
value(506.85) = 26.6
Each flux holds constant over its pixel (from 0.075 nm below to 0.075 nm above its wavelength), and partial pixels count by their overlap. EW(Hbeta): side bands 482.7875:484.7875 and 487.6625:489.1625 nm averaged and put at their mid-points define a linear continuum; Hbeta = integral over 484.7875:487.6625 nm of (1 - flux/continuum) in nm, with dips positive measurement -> 0.13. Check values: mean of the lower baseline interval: 28.3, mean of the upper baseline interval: 23.5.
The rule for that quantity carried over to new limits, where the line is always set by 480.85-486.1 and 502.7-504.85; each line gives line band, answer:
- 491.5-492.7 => 0.04 nm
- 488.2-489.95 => 0.12 nm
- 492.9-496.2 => -0.14 nm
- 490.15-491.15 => -0.07 nm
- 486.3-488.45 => 0.28 nm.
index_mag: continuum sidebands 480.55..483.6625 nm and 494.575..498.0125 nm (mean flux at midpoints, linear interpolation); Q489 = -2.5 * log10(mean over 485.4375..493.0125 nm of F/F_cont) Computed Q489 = 0.07 mag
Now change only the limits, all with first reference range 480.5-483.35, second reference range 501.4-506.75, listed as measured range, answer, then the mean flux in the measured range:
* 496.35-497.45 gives -0.08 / 27.7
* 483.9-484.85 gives 0.03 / 26.3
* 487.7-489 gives 0.15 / 23.3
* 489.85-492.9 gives -0.02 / 26.8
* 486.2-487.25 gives 0.17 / 23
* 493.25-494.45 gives -0.09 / 28.3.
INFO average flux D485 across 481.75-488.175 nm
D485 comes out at 26.3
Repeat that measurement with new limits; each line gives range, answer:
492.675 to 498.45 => 27.1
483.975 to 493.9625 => 25.8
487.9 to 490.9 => 25.3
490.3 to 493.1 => 27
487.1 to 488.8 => 23.2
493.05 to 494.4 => 28.7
